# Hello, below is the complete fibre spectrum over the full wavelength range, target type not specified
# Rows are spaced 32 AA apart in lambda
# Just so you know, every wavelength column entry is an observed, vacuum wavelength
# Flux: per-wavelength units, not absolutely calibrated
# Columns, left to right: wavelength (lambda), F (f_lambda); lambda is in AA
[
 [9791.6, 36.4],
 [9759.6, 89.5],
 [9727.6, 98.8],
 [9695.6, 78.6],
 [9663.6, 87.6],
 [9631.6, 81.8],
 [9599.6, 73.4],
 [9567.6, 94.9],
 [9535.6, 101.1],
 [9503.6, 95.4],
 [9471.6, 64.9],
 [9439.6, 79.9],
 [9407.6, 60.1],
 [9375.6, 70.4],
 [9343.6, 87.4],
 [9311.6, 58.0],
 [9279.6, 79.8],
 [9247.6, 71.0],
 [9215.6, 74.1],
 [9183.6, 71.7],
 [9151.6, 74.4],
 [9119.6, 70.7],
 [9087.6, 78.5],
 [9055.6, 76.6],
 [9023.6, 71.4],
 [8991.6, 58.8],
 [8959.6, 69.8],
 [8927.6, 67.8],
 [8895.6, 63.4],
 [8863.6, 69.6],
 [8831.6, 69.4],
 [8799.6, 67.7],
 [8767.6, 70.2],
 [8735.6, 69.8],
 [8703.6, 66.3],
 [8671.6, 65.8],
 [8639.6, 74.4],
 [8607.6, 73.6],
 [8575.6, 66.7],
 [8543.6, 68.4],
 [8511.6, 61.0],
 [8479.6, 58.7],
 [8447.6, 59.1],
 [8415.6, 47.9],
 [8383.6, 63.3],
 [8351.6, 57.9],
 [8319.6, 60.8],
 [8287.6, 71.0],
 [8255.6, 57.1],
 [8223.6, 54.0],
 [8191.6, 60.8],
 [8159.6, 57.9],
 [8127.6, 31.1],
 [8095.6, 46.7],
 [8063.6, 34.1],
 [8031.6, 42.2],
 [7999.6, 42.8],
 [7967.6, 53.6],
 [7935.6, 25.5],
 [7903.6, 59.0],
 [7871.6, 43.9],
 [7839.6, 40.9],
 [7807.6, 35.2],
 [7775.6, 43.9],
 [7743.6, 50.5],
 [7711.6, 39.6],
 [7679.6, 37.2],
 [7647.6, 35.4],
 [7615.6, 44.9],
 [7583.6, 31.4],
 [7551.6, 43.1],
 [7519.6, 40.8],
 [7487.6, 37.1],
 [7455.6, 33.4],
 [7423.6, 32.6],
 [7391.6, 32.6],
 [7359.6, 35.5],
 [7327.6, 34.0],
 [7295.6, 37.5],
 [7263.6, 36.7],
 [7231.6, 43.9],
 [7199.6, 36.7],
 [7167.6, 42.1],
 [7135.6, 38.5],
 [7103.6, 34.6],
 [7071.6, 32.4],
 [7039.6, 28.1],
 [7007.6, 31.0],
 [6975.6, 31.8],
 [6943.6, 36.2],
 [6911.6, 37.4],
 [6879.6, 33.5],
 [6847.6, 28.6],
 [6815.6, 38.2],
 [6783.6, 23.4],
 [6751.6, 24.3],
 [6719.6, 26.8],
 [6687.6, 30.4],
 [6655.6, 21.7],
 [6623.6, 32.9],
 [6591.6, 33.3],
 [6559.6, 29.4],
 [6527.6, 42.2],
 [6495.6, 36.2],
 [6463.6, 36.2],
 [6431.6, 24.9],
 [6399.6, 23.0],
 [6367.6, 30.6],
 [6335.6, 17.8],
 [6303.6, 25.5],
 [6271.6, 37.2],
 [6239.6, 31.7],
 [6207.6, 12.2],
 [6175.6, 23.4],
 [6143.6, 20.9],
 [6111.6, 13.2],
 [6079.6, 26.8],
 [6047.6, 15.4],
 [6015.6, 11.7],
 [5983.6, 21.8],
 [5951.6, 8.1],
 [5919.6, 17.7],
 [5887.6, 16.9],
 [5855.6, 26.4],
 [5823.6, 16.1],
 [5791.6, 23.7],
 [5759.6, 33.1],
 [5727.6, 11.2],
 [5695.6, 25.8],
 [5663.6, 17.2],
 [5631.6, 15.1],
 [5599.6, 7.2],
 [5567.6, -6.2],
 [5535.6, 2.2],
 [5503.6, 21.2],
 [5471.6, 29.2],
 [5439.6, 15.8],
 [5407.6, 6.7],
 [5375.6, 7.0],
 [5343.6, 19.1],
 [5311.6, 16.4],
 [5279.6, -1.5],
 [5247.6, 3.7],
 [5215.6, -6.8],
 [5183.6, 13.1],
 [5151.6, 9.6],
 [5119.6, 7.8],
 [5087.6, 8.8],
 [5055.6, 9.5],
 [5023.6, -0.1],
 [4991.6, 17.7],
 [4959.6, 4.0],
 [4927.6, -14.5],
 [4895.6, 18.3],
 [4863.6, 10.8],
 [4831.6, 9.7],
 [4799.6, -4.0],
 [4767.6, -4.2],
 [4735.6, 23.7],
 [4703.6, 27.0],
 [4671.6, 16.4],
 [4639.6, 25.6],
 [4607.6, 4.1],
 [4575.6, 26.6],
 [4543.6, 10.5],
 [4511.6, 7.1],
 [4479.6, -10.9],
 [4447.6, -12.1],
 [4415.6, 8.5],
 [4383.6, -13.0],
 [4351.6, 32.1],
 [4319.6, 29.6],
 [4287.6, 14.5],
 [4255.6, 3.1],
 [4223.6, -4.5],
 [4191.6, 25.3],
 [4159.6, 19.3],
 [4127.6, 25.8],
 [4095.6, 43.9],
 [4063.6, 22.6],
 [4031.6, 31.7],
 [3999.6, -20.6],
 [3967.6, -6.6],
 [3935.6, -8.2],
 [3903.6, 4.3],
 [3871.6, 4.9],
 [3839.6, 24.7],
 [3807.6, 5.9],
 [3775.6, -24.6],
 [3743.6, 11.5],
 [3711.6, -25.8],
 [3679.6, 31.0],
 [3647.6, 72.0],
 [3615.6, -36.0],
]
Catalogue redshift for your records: 1.119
